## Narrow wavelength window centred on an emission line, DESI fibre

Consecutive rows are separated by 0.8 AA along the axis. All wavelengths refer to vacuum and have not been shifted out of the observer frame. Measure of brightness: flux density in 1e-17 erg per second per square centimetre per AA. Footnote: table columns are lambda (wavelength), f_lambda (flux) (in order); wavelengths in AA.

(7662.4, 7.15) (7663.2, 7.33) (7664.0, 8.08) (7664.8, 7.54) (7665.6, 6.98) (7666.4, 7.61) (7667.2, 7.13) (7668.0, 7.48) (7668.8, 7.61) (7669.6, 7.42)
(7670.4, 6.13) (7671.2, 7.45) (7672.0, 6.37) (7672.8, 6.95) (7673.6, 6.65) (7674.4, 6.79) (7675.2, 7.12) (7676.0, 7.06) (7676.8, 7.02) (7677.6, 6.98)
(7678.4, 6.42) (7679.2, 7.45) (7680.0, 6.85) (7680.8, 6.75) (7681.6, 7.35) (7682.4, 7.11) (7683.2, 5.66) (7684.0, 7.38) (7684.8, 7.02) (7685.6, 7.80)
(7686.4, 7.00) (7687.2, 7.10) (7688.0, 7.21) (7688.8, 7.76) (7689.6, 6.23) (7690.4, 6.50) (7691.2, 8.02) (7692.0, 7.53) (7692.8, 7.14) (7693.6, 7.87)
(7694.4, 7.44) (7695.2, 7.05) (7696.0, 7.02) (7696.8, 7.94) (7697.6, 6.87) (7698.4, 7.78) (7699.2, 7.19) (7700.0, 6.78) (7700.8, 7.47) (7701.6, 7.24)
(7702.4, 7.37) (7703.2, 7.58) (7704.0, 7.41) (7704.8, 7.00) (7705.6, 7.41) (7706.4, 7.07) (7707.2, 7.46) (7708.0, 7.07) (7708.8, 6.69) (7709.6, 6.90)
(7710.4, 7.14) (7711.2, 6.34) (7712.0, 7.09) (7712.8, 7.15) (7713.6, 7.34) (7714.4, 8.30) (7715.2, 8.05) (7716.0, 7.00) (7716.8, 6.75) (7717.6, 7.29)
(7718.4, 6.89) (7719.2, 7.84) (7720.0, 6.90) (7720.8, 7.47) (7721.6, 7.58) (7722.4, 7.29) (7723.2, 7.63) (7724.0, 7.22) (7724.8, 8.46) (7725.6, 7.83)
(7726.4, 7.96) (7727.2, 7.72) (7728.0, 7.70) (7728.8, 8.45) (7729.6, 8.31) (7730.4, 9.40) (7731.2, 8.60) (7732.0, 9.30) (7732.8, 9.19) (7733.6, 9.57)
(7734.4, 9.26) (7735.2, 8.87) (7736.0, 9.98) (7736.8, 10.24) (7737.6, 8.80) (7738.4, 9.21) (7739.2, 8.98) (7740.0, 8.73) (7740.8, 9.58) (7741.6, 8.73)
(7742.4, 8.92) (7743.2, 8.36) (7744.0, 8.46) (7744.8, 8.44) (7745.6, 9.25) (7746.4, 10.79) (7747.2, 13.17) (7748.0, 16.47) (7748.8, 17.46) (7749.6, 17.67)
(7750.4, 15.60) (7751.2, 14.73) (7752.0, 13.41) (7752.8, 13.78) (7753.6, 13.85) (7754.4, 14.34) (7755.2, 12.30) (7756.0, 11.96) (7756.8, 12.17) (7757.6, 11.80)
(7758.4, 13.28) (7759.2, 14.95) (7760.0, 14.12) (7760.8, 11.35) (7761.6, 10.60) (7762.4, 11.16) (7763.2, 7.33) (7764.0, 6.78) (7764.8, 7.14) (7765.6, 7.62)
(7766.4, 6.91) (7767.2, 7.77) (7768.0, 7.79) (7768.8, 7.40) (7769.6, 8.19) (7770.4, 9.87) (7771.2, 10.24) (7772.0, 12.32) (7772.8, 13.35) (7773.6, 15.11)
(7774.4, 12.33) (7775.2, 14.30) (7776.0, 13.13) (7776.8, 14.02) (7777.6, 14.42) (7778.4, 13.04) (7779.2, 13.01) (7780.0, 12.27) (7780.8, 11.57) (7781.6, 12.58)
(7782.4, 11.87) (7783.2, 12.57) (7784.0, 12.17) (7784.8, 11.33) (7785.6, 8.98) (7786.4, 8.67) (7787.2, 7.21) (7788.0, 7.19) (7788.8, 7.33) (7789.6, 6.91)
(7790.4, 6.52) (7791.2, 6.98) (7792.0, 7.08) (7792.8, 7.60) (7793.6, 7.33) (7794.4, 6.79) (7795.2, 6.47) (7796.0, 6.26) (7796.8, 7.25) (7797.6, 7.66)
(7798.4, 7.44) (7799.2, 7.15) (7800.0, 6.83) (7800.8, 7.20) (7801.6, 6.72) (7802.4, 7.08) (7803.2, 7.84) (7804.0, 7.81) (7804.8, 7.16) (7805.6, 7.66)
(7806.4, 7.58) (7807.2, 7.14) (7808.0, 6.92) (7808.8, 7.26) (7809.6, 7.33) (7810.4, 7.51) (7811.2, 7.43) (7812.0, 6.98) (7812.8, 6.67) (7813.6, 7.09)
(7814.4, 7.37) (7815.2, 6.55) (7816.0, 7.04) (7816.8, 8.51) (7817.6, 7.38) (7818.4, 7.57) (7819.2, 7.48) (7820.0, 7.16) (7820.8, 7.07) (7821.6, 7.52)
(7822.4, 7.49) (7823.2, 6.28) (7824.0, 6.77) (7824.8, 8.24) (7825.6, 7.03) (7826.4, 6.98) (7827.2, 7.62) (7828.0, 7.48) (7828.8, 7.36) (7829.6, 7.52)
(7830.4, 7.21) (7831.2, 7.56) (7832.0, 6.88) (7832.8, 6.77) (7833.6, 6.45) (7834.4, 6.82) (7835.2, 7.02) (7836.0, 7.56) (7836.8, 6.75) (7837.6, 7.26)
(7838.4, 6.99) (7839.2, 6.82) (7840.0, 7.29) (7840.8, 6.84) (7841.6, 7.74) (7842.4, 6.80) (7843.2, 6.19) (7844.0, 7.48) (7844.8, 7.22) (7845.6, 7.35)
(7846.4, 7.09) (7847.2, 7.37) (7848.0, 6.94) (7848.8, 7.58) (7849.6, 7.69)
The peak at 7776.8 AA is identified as [N II]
